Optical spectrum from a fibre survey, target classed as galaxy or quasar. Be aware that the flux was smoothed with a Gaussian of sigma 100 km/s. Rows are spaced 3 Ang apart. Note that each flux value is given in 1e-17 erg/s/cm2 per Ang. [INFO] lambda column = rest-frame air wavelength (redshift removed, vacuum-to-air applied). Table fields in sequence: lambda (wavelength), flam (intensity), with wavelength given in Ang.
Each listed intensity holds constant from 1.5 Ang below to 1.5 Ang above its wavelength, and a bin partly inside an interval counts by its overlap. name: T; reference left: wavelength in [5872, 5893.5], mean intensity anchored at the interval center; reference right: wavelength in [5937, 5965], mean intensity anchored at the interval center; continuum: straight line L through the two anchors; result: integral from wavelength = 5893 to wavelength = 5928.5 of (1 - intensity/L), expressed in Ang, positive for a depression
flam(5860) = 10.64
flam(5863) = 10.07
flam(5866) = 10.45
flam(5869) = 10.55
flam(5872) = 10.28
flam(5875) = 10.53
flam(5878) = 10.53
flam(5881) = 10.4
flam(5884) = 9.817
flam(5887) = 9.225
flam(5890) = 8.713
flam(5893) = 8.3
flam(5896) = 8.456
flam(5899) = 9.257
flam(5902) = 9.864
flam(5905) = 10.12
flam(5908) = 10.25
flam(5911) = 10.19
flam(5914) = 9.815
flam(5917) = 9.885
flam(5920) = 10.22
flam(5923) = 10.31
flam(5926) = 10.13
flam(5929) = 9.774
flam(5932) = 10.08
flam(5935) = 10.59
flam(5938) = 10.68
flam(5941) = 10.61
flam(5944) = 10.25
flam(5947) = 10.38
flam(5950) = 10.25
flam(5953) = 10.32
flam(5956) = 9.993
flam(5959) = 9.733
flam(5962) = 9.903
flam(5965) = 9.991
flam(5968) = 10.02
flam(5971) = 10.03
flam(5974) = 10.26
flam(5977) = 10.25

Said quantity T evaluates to 0.5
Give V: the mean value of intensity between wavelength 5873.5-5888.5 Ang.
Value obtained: 10.1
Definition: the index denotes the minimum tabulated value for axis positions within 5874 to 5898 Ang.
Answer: 8.3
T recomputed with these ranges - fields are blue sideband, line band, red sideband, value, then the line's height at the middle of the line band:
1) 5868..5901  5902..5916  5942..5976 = -0.4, 9.79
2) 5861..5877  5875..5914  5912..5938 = 2.4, 10.3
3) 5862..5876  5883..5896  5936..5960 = 1.8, 10.4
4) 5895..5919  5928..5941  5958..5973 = -0.6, 9.85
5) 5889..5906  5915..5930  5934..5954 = -0.4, 9.82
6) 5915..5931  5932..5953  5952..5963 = -0.9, 10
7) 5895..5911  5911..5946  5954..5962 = -1.5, 9.78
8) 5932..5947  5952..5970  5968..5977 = 0.5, 10.3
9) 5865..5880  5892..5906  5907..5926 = 1.4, 10.3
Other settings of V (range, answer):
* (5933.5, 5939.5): 10.6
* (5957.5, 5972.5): 9.94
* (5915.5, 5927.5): 10.1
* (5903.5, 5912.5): 10.2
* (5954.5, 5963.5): 9.88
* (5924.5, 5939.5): 10.3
